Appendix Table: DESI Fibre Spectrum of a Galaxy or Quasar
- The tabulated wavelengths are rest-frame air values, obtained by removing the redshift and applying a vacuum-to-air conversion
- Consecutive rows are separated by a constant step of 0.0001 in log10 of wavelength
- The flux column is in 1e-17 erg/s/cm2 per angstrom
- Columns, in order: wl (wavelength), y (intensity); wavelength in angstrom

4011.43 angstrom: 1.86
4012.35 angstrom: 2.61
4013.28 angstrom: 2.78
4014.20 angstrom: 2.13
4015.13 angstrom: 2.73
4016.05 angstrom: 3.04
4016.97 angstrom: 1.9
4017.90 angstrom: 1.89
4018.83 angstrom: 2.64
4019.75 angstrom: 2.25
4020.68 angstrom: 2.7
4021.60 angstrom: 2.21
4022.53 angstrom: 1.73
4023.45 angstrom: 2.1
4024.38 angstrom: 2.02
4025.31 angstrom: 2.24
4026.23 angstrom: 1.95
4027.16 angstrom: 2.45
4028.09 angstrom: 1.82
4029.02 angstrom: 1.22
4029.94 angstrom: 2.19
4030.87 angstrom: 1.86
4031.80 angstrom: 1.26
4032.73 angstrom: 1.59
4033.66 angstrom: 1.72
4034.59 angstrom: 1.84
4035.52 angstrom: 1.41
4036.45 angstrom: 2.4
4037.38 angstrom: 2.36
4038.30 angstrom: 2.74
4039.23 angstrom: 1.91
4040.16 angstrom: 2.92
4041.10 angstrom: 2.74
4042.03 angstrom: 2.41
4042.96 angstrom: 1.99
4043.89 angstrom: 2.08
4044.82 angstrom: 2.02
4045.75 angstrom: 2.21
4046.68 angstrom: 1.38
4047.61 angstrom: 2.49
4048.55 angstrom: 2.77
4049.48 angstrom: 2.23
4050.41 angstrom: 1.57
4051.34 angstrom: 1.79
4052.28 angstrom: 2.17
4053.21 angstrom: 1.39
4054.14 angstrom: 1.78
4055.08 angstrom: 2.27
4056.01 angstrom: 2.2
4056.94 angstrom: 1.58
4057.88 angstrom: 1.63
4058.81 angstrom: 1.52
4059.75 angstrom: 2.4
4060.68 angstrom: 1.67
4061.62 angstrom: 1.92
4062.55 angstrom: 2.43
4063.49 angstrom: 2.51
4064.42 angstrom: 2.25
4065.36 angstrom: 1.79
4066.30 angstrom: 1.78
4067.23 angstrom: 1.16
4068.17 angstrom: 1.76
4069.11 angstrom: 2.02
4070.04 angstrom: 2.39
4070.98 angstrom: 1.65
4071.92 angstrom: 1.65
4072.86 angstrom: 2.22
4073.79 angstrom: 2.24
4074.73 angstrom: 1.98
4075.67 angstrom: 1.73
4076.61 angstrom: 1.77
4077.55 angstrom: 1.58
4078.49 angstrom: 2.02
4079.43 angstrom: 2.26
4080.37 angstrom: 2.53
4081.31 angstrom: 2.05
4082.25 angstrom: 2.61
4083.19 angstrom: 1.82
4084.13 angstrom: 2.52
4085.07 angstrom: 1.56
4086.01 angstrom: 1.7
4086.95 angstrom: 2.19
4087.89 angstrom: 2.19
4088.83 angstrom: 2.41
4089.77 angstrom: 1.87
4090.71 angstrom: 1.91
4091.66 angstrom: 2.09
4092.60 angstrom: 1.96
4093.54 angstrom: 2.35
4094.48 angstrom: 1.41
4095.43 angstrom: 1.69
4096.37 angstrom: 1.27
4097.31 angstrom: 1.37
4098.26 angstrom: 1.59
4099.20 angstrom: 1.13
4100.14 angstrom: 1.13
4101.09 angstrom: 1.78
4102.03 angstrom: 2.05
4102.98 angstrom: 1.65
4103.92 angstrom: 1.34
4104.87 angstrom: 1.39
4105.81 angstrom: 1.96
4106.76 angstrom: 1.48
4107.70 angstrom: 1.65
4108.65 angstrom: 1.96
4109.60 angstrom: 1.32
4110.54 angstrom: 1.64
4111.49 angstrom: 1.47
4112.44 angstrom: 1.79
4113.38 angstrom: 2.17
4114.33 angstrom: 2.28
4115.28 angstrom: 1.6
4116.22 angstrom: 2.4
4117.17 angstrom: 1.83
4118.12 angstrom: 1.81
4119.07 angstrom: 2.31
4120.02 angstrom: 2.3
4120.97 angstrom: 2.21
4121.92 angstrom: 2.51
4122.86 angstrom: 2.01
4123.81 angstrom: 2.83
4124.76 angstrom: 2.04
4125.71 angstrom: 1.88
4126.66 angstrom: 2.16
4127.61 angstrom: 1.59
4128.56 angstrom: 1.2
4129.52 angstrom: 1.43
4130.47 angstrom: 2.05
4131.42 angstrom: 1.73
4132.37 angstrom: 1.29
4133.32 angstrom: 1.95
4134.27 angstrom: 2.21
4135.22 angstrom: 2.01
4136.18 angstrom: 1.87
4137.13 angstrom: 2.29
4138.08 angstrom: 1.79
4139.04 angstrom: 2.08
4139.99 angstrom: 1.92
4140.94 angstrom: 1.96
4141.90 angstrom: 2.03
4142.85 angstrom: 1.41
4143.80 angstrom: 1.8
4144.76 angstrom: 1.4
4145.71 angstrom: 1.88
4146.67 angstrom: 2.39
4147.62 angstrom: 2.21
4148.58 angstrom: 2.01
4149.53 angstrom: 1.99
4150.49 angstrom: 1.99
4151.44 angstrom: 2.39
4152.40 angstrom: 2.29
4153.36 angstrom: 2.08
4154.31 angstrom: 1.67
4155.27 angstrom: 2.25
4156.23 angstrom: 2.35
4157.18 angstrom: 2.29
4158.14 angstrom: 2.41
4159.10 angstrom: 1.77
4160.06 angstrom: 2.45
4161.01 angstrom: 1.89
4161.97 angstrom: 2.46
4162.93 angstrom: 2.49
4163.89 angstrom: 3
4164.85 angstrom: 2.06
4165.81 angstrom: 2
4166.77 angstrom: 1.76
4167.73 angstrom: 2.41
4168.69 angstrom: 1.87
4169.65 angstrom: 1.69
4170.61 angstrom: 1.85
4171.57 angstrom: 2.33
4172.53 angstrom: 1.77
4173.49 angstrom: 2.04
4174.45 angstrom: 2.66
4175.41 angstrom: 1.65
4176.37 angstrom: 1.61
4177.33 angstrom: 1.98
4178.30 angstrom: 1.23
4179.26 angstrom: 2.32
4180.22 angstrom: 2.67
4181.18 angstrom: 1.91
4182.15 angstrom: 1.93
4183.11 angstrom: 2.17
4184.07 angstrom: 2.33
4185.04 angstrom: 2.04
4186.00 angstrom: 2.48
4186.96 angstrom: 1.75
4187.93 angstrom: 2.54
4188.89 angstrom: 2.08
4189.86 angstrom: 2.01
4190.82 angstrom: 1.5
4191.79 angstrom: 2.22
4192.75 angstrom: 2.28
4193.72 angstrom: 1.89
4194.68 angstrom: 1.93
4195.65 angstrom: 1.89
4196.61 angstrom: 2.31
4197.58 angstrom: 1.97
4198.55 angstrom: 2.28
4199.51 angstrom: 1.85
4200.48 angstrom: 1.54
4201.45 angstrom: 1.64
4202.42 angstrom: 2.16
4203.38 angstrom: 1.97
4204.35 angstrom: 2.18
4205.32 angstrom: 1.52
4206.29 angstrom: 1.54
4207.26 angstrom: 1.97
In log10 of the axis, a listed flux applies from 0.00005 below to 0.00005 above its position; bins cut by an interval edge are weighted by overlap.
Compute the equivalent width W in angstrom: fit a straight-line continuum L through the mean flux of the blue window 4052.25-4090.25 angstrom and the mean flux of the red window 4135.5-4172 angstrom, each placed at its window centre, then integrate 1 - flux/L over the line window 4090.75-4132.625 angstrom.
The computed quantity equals 4.6 angstrom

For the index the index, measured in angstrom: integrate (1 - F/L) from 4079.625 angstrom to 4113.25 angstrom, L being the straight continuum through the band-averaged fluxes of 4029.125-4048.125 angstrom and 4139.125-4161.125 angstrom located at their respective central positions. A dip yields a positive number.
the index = 4.07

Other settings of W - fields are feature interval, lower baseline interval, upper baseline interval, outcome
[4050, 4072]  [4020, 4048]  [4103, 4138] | 1.3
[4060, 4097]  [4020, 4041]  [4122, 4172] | 1.2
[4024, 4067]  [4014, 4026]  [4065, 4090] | 2.6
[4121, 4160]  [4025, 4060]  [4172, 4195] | 0.8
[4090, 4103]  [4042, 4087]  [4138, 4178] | 2.2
